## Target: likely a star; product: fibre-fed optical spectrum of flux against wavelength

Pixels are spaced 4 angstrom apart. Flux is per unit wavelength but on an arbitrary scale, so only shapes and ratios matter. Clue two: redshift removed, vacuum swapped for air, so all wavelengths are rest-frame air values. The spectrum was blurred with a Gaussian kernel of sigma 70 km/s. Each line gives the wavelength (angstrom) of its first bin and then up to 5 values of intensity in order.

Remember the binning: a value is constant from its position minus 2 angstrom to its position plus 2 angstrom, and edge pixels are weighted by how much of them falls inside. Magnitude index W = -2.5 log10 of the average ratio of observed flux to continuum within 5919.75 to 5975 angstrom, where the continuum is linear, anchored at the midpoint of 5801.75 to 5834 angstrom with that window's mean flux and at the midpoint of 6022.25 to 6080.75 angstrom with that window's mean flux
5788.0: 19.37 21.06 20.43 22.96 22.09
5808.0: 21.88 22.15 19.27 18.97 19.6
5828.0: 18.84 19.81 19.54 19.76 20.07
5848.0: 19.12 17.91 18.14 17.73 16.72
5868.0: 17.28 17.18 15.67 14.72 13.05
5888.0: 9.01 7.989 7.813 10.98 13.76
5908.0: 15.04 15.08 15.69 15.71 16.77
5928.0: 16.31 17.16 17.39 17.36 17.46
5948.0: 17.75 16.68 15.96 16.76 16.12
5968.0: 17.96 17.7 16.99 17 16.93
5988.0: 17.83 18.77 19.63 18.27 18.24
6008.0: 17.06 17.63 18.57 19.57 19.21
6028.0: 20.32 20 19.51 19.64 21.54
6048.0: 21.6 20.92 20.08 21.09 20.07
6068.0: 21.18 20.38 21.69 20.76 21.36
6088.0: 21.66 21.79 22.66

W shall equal 0.20 mag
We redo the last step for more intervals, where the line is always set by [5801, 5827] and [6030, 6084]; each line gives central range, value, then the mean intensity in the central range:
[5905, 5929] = 0.30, 15.7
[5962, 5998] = 0.17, 17.7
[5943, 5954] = 0.19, 17.3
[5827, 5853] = 0.07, 19.4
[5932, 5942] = 0.19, 17.3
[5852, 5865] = 0.17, 17.7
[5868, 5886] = 0.32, 15.4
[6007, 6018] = 0.16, 17.8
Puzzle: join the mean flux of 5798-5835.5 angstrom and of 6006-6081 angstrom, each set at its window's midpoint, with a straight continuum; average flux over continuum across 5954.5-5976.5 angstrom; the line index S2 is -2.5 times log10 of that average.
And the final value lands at 0.19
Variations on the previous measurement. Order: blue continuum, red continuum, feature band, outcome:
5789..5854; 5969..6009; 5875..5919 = 0.45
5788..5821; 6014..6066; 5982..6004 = 0.12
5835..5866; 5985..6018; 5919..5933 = 0.12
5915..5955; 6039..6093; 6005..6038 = 0.04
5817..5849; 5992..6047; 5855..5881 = 0.16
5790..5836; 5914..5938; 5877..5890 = 0.40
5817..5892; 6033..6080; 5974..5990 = 0.13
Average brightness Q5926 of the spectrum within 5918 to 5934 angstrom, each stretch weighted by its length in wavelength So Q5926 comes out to 16.5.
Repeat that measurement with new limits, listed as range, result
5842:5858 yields 18.8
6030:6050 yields 20.5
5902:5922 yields 15.1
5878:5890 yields 12.3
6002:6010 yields 17.6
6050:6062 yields 20.7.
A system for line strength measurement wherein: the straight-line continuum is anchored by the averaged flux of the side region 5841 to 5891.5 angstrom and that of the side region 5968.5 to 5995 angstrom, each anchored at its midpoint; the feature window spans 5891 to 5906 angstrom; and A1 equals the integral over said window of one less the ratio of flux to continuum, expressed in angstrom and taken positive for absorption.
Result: 5.7 angstrom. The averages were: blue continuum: 16.2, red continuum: 17.6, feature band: 10.3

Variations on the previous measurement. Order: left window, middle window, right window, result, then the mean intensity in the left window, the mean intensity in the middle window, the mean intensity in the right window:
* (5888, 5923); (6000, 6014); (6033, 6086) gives 0.2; 12.7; 17.7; 20.7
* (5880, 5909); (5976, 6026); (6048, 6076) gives -2.6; 11.2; 18.2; 20.8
